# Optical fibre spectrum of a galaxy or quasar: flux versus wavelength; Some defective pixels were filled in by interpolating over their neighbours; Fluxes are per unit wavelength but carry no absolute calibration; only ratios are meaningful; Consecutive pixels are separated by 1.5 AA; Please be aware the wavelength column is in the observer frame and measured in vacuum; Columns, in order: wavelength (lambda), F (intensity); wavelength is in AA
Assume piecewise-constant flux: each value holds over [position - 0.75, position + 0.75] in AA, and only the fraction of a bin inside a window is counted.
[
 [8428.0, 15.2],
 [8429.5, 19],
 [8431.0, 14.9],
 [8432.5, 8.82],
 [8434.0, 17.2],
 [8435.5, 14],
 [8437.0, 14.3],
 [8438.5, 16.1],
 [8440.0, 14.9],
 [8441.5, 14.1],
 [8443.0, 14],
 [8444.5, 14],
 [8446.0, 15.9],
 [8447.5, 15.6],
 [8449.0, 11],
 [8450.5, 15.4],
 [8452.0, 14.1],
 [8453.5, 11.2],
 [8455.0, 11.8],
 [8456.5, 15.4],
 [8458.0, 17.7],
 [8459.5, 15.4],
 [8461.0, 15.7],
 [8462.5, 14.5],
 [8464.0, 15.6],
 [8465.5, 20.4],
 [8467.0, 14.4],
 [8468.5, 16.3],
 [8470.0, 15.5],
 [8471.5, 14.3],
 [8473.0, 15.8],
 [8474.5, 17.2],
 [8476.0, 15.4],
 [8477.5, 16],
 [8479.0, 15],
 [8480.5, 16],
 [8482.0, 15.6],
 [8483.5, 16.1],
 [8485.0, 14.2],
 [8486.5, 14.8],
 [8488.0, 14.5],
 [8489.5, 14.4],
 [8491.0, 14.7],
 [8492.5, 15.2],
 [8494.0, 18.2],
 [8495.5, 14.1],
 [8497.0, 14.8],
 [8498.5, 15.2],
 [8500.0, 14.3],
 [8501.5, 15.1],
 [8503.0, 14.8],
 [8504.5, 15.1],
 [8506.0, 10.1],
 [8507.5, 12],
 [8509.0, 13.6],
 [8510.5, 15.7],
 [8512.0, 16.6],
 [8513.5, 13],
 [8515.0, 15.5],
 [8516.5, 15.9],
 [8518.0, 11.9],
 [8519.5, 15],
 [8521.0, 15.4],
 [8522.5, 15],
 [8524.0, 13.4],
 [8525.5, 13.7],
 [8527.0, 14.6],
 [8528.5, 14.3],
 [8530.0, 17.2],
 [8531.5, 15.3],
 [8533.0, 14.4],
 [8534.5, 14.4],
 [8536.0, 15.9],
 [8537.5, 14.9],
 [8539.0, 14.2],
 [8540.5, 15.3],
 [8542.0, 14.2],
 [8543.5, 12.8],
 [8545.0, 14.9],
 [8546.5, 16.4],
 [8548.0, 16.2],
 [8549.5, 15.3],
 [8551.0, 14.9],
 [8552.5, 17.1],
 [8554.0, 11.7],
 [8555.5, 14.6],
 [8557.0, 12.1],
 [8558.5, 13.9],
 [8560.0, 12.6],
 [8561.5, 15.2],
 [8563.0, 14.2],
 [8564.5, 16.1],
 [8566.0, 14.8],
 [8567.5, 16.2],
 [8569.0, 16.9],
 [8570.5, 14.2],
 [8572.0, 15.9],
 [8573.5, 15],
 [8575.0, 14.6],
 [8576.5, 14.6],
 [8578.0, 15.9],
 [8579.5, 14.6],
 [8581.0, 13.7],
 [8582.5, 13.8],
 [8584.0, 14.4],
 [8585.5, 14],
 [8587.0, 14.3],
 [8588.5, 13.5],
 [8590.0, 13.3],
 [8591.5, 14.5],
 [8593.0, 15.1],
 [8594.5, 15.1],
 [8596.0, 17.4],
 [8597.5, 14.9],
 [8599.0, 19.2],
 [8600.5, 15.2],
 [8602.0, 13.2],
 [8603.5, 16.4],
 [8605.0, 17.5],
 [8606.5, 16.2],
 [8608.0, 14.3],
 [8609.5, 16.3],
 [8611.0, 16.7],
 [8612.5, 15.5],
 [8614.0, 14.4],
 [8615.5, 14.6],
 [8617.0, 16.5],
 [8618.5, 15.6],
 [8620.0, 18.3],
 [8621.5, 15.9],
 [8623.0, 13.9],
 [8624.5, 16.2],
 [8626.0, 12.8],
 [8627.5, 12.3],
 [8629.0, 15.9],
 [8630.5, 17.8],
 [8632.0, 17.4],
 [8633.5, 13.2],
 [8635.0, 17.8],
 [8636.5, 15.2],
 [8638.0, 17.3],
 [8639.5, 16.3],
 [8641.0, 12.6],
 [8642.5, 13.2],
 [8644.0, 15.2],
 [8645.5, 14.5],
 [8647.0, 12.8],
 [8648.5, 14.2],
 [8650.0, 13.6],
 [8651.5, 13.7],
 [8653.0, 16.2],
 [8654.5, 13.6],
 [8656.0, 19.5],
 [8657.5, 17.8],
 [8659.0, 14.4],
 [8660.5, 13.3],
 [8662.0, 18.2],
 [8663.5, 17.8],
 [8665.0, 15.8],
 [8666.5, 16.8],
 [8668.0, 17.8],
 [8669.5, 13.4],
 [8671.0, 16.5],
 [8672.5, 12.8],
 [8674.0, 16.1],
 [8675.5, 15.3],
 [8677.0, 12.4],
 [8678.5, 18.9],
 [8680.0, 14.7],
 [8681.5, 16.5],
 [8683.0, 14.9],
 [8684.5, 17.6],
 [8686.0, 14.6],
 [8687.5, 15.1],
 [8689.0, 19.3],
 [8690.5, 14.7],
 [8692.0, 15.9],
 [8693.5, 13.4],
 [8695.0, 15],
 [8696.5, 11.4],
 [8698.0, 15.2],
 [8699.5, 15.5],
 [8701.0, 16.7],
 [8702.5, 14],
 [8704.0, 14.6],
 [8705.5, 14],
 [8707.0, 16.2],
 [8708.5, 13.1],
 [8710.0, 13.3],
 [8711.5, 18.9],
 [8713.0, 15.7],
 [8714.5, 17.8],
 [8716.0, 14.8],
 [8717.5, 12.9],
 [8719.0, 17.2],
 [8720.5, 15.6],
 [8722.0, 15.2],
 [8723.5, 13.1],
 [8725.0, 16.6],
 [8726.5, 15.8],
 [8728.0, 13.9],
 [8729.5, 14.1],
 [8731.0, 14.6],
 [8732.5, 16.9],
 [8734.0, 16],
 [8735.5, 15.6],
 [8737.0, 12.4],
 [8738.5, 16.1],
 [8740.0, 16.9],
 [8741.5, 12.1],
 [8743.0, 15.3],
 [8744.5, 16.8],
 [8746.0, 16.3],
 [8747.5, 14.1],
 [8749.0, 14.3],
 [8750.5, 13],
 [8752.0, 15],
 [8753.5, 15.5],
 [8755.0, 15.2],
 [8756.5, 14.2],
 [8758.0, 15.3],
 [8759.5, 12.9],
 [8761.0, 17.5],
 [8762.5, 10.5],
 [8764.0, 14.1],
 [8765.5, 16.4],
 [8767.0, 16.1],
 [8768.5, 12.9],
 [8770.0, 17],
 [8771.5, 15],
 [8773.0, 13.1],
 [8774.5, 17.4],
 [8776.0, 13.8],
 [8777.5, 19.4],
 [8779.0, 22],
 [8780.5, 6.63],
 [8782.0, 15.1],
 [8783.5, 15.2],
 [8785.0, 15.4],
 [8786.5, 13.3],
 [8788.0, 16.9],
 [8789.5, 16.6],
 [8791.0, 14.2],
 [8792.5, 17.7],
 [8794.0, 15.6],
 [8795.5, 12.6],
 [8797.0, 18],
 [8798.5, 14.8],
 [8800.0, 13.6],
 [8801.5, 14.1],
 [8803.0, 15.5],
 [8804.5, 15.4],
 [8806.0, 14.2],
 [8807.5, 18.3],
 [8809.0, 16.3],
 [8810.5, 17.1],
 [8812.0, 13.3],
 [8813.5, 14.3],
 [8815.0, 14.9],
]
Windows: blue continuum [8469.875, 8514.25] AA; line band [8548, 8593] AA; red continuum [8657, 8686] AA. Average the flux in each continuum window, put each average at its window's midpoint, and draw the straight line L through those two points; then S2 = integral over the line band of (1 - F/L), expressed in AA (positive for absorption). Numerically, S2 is 2.08 AA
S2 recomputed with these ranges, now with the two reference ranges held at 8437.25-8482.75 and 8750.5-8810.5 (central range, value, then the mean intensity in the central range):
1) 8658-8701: -0.95 AA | 15.5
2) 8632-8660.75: 0.21 AA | 15.1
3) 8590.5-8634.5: -1.26 AA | 15.6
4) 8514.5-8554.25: 0.80 AA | 14.8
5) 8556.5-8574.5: 0.43 AA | 14.8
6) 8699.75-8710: 0.33 AA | 14.7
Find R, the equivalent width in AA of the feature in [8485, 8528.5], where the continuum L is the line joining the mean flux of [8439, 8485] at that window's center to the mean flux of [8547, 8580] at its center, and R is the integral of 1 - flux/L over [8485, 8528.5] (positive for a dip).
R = 1.5 AA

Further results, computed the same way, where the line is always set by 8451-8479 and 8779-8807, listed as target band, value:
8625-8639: -0.4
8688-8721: -0.4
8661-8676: -0.9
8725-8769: 0.4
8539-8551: 0.2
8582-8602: 0.4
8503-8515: 1.1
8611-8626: -0.4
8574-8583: 0.4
